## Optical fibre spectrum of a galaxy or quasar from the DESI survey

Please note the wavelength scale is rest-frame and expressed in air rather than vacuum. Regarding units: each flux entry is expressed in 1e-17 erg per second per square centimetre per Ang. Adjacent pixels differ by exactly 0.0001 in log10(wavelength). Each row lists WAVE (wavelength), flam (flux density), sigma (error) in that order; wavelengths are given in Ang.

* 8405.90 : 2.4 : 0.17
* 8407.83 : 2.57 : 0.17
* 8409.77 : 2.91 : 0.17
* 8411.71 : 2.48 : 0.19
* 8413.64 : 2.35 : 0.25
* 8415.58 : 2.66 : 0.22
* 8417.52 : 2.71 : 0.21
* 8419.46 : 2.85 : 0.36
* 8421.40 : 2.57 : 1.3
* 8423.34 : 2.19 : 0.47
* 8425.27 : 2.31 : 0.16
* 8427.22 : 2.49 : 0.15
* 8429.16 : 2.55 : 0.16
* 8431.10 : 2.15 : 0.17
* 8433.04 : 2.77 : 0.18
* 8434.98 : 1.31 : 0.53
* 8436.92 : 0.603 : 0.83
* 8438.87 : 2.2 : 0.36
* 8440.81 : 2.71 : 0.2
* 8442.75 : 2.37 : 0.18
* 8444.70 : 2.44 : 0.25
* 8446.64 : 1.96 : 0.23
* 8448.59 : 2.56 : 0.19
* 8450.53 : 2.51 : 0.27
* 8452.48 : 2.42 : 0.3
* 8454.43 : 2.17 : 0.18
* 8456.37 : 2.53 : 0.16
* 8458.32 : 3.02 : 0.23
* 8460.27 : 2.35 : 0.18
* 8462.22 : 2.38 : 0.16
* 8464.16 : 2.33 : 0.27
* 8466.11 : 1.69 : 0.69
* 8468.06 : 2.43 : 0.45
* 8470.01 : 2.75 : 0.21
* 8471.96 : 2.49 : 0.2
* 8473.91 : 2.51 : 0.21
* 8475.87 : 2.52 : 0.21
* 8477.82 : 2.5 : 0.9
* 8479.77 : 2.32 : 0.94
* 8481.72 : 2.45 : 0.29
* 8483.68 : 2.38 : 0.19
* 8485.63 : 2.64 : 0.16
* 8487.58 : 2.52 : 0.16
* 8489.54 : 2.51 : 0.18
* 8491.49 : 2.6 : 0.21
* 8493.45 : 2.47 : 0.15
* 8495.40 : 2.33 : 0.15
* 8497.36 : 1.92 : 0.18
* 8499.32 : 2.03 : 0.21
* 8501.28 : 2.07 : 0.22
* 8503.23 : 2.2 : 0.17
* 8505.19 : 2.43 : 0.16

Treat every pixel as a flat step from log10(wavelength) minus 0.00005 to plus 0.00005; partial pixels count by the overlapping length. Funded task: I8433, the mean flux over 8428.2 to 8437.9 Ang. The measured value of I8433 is 1.88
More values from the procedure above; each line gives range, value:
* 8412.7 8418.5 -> 2.57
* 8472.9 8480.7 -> 2.46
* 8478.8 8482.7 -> 2.38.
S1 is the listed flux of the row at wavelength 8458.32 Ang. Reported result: 3.02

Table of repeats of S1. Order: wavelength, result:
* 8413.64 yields 2.35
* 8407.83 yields 2.57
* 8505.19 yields 2.43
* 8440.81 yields 2.71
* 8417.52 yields 2.71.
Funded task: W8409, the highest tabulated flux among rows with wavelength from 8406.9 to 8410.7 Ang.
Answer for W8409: 2.91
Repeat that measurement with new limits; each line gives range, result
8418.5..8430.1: 2.85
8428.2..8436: 2.77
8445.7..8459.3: 3.02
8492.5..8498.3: 2.47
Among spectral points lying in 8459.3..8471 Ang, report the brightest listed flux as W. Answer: 2.75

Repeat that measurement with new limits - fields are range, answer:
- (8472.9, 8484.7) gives 2.52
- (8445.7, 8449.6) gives 2.56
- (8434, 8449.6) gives 2.71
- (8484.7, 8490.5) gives 2.64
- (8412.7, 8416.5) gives 2.66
